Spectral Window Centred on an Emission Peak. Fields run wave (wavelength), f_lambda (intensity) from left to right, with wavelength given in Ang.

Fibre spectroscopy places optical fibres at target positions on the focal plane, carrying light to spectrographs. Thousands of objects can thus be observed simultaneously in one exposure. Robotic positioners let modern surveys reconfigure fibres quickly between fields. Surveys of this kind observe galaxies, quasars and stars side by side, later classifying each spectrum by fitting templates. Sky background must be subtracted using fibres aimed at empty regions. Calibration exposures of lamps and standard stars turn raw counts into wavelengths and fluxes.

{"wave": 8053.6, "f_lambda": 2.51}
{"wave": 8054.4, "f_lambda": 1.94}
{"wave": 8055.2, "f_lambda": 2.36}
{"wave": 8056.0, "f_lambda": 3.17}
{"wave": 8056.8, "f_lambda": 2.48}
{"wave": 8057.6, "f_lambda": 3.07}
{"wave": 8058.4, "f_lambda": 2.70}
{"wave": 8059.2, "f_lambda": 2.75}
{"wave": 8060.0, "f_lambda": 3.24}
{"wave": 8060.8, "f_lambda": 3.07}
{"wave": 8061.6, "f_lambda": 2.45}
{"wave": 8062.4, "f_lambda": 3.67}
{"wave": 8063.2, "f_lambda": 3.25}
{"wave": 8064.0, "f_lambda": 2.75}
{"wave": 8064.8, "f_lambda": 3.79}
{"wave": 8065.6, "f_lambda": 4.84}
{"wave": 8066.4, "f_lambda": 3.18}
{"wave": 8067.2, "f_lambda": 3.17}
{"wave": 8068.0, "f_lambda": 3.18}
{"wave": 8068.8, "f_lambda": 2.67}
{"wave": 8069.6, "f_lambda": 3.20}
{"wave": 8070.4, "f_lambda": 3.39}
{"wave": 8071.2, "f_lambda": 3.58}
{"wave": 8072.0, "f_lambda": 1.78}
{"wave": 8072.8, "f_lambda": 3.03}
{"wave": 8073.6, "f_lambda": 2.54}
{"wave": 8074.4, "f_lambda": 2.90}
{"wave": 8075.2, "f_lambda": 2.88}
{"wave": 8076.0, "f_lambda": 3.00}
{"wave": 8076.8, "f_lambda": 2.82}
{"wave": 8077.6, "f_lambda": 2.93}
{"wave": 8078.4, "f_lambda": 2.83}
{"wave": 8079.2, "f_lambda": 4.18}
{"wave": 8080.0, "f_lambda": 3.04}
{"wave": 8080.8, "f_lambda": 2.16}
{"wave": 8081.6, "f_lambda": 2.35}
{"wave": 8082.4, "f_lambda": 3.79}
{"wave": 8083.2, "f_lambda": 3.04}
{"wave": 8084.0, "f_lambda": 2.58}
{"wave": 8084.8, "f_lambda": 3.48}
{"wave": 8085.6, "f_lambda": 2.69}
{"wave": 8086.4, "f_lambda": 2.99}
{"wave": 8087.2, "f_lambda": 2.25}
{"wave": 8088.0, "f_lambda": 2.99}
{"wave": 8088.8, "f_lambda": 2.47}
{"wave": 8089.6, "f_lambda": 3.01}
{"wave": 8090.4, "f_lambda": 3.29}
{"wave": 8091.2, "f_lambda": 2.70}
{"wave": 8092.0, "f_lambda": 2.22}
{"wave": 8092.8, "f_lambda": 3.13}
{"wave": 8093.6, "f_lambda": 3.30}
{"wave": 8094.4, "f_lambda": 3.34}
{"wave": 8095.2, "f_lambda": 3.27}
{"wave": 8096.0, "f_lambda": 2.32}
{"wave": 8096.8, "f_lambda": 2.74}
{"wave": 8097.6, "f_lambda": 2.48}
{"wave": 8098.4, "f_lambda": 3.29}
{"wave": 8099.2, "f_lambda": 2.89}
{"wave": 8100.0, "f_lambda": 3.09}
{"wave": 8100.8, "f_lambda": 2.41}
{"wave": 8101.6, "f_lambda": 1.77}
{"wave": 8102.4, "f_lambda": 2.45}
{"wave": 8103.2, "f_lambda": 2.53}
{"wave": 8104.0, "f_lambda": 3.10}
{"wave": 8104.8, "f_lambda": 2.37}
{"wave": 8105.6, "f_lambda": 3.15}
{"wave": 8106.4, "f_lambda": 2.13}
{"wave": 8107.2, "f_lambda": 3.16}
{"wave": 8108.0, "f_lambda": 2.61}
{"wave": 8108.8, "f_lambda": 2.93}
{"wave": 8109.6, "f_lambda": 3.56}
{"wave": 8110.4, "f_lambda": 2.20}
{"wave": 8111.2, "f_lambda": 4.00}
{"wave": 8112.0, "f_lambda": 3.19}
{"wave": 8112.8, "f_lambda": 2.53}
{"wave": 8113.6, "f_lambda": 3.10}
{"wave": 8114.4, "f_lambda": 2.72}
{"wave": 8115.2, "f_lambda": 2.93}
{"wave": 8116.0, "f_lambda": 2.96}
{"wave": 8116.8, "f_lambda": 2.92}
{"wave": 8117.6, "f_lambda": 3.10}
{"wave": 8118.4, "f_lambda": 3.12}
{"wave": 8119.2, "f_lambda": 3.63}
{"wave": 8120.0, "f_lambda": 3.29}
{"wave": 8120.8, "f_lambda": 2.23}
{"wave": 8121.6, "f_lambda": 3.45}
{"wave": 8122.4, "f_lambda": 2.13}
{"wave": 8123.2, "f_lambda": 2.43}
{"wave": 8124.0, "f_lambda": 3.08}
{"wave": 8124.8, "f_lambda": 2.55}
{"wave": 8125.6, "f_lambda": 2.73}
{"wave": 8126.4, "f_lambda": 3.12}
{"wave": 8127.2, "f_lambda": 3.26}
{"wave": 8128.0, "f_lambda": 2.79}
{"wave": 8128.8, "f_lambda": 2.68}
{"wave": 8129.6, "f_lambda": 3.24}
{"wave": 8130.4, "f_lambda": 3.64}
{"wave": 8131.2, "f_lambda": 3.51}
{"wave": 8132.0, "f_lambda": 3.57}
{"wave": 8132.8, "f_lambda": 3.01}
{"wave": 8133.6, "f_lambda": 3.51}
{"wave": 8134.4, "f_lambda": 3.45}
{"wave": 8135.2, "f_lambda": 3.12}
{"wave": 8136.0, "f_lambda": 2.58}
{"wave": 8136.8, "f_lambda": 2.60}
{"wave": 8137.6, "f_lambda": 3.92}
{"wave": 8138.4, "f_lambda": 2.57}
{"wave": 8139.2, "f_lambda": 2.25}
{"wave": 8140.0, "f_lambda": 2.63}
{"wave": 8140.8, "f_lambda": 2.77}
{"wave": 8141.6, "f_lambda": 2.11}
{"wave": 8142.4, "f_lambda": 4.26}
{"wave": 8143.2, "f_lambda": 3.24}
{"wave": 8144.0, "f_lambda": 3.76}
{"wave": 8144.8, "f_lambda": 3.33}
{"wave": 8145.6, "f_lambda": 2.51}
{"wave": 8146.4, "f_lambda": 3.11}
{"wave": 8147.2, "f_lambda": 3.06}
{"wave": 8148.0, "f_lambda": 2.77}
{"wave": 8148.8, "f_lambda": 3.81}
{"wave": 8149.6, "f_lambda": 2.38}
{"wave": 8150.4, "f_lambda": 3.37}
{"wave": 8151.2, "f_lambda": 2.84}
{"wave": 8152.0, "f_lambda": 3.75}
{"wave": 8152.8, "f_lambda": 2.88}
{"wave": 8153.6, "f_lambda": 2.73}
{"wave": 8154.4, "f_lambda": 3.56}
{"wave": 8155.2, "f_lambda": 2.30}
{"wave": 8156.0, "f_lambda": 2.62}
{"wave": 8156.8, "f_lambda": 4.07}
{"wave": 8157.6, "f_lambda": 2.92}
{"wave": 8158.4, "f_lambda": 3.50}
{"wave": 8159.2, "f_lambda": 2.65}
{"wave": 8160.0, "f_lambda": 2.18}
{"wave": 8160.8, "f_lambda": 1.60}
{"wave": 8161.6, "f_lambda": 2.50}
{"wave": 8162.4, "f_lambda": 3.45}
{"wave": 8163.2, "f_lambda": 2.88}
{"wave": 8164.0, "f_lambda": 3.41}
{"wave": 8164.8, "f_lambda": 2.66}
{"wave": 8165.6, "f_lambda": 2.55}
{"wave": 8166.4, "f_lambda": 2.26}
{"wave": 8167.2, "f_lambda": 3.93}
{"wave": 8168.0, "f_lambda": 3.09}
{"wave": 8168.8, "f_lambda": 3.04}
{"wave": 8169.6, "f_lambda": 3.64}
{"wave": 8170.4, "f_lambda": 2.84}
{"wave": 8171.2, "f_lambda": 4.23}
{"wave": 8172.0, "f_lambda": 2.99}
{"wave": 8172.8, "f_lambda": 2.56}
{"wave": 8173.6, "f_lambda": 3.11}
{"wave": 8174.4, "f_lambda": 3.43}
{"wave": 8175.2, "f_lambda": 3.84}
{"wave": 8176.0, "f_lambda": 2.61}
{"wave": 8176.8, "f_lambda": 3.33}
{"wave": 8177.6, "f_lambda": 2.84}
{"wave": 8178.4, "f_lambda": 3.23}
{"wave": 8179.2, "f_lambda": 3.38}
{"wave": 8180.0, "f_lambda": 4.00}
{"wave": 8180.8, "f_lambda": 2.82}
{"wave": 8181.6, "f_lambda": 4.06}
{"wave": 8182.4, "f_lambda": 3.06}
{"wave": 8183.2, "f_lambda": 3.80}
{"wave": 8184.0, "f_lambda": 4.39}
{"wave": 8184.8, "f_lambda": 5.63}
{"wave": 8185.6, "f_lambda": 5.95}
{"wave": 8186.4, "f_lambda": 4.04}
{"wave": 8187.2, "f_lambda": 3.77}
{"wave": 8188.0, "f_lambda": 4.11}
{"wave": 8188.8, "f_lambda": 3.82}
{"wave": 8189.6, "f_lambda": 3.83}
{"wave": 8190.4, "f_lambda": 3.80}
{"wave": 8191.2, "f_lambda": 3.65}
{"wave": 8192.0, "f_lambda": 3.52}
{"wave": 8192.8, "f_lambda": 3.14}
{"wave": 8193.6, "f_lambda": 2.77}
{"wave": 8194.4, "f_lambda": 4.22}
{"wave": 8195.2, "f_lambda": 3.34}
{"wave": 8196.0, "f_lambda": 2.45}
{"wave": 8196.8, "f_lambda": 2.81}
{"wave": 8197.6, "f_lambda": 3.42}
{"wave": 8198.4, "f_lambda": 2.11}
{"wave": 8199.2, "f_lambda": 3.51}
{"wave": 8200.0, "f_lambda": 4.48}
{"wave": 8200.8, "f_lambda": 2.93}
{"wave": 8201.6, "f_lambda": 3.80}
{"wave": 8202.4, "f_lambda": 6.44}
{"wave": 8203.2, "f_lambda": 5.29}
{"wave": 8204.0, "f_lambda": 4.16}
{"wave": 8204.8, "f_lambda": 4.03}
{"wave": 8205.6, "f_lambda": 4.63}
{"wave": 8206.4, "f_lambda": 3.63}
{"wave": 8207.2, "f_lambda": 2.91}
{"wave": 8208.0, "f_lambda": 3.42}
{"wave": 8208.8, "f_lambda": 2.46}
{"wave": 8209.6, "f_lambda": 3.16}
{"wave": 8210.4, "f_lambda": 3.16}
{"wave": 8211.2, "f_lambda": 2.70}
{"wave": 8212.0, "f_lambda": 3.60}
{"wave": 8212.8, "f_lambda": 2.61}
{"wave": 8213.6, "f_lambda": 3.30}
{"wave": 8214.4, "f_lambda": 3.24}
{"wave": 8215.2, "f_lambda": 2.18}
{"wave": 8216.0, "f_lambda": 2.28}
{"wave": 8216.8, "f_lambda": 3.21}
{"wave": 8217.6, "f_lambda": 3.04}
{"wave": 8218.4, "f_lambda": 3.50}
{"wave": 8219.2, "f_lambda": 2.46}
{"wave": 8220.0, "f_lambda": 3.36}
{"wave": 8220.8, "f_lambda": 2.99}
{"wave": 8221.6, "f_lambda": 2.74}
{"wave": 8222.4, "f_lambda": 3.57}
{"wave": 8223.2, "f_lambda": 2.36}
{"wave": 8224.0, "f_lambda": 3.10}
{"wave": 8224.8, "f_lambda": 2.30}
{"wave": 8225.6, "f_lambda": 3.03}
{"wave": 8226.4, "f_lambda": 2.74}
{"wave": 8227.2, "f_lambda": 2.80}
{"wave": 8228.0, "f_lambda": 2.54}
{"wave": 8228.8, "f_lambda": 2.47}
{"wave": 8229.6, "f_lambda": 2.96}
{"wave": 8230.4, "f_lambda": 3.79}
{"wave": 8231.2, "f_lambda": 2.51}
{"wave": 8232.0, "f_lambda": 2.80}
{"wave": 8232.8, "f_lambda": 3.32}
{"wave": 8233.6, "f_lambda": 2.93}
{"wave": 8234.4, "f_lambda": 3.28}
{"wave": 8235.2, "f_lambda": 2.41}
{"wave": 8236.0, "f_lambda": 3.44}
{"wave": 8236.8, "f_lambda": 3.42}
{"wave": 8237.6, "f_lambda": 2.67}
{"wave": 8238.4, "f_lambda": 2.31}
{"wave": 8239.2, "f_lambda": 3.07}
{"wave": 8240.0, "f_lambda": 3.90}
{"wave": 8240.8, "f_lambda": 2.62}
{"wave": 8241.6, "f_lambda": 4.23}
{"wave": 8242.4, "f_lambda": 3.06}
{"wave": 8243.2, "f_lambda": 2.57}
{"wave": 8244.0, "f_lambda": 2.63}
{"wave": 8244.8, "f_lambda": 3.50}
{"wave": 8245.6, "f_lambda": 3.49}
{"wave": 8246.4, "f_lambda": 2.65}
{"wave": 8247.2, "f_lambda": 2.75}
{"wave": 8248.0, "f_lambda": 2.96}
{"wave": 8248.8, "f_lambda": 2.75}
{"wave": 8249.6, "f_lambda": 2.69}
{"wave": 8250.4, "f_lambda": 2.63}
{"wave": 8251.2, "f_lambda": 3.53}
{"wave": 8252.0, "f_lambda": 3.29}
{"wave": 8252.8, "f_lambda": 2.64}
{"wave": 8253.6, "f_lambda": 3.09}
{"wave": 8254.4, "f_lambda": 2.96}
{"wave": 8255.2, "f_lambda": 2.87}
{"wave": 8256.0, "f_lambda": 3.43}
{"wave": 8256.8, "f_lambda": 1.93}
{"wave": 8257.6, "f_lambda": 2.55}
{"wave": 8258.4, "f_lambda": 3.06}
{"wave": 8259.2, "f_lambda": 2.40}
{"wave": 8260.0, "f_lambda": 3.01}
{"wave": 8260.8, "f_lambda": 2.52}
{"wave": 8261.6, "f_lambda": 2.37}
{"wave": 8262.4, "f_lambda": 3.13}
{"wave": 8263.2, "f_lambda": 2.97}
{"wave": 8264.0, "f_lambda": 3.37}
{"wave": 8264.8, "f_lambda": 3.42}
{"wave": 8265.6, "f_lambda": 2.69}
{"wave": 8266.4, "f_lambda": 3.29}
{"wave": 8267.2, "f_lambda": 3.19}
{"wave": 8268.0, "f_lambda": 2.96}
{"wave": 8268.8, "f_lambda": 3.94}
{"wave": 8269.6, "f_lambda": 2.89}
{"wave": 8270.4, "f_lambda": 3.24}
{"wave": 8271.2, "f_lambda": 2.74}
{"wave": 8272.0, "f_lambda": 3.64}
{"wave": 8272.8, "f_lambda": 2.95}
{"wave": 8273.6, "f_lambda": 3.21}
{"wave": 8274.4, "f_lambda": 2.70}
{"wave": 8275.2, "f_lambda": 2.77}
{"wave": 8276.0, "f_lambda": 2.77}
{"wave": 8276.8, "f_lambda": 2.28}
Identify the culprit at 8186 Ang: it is [S II] 6716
